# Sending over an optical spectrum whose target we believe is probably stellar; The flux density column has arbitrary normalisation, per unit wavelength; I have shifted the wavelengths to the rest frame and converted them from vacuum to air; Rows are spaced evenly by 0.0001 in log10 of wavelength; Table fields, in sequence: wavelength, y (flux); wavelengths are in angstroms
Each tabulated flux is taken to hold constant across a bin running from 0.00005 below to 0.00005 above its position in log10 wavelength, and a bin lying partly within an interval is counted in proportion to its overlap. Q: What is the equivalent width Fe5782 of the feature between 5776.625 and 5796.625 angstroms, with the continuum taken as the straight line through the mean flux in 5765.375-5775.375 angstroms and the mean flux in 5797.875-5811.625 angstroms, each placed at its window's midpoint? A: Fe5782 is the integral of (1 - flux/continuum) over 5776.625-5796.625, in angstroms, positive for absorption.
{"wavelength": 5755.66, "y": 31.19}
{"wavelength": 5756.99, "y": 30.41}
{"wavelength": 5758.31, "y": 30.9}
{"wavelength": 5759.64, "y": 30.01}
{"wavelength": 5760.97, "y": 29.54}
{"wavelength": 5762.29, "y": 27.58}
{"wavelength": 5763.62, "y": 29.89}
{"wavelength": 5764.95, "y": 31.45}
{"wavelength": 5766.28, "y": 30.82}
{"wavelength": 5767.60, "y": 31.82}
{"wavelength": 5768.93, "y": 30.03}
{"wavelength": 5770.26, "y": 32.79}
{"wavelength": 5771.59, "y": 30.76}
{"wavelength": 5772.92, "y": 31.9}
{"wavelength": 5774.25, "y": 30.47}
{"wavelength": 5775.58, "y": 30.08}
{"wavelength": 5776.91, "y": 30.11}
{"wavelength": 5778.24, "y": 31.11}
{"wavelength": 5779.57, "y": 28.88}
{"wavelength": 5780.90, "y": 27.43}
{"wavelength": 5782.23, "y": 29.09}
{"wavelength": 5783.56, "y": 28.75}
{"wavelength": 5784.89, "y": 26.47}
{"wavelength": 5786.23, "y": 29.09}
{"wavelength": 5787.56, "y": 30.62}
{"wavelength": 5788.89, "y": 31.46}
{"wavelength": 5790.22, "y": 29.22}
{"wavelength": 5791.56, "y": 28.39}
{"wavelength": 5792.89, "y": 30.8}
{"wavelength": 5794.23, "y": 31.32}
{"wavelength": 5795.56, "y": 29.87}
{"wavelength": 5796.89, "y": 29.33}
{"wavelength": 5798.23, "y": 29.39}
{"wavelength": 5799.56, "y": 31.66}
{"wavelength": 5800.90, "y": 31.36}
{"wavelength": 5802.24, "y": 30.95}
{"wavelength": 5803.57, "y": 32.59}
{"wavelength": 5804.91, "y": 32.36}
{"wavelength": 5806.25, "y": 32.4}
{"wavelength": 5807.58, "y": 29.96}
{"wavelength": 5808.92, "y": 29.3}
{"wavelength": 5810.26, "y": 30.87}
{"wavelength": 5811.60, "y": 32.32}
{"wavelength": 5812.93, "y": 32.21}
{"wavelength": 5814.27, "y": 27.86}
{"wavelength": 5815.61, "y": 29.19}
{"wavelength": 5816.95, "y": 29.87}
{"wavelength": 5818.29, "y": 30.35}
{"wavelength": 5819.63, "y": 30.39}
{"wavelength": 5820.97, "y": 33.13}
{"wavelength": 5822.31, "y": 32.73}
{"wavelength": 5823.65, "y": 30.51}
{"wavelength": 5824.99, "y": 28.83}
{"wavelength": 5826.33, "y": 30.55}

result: 1.1 angstroms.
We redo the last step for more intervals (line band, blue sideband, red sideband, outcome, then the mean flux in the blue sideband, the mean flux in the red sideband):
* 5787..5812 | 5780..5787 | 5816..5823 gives -1.0 angstroms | 28.2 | 31.2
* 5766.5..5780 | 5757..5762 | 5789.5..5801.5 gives -0.3 angstroms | 30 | 30.1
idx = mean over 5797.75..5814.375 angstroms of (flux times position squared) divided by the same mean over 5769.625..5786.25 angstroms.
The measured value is 1.1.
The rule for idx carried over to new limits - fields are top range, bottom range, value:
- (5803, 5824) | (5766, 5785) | 1.04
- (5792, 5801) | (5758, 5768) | 1.02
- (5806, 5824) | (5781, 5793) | 1.07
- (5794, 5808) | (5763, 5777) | 1.01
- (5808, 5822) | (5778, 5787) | 1.08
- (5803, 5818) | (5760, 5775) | 1.02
